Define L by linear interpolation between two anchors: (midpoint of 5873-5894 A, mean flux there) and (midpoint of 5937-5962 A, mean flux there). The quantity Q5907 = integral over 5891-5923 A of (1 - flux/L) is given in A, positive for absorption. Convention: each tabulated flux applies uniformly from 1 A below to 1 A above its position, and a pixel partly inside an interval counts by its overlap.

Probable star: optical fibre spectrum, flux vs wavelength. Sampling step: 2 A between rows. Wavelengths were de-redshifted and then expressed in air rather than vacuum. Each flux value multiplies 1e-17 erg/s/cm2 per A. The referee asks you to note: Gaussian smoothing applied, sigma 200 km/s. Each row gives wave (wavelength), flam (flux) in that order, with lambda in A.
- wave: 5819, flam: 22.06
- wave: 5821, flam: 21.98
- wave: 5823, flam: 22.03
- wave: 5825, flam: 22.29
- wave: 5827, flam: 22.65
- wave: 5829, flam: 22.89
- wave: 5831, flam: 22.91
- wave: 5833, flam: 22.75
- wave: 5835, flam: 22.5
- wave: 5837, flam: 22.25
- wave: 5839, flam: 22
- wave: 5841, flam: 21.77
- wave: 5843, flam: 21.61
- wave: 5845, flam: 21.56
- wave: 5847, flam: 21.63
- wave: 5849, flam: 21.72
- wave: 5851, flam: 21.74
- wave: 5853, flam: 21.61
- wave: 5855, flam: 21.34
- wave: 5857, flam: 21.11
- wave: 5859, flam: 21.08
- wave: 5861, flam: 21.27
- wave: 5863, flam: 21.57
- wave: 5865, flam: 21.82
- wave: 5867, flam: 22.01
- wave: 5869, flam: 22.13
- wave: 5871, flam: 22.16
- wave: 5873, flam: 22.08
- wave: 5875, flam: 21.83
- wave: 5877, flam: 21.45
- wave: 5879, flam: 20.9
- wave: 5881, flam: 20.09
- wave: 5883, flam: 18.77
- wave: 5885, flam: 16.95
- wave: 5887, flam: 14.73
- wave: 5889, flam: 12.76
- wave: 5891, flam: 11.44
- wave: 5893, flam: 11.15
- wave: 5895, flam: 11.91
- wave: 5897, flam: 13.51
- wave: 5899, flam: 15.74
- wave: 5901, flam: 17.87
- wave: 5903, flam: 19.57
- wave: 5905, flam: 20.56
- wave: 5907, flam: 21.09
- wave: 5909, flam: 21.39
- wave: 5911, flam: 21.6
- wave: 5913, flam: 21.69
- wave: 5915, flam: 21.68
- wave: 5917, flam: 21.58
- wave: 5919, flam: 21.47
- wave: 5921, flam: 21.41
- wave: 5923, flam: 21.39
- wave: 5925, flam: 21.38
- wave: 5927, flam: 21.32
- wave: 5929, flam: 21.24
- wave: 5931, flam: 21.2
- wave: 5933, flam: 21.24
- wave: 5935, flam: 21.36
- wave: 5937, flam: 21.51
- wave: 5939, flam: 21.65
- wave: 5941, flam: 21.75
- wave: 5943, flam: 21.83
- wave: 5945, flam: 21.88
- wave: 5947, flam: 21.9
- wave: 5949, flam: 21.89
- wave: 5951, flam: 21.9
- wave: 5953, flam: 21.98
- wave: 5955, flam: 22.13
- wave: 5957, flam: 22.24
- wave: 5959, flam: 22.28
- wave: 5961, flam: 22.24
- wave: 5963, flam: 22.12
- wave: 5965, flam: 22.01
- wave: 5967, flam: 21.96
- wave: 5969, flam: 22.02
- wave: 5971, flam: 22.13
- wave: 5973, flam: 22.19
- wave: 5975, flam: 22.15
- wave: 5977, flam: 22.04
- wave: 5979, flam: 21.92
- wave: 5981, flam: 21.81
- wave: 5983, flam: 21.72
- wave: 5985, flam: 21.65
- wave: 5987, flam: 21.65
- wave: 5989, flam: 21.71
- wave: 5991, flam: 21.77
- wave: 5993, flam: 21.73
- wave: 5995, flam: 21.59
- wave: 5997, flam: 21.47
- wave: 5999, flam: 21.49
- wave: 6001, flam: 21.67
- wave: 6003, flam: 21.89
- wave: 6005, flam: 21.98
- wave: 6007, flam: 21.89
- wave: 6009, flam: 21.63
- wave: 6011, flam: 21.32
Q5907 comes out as 0.6 A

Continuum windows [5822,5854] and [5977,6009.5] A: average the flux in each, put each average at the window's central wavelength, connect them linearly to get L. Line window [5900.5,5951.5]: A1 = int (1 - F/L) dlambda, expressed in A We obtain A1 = 1.37 A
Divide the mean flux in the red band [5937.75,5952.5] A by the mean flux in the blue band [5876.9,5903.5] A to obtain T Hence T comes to 1.37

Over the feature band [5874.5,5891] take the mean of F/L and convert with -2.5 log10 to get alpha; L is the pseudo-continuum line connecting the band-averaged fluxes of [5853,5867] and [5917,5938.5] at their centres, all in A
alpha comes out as 0.194 mag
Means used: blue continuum 21.4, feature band 17.9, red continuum 21.4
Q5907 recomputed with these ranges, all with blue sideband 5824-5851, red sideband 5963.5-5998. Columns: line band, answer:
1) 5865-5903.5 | 7.4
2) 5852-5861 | 0.3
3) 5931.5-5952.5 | 0.2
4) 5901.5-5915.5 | 0.7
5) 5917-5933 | 0.5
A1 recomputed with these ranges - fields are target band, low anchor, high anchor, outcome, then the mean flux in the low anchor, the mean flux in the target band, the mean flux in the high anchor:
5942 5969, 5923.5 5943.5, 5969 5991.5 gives -0.47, 21.4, 22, 21.9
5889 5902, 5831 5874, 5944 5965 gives 4.97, 21.8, 13.5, 22.1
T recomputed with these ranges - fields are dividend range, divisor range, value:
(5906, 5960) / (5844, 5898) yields 1.12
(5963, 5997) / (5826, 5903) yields 1.10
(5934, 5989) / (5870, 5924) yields 1.17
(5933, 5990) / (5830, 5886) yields 1.02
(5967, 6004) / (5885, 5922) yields 1.22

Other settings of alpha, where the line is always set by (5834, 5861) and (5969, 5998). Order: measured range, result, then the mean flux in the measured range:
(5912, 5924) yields 0.01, 21.5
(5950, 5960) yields -0.02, 22.1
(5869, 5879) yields -0.01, 21.8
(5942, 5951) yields 0.00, 21.9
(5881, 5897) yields 0.45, 14.3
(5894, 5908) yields 0.26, 17.2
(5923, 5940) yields 0.02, 21.4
